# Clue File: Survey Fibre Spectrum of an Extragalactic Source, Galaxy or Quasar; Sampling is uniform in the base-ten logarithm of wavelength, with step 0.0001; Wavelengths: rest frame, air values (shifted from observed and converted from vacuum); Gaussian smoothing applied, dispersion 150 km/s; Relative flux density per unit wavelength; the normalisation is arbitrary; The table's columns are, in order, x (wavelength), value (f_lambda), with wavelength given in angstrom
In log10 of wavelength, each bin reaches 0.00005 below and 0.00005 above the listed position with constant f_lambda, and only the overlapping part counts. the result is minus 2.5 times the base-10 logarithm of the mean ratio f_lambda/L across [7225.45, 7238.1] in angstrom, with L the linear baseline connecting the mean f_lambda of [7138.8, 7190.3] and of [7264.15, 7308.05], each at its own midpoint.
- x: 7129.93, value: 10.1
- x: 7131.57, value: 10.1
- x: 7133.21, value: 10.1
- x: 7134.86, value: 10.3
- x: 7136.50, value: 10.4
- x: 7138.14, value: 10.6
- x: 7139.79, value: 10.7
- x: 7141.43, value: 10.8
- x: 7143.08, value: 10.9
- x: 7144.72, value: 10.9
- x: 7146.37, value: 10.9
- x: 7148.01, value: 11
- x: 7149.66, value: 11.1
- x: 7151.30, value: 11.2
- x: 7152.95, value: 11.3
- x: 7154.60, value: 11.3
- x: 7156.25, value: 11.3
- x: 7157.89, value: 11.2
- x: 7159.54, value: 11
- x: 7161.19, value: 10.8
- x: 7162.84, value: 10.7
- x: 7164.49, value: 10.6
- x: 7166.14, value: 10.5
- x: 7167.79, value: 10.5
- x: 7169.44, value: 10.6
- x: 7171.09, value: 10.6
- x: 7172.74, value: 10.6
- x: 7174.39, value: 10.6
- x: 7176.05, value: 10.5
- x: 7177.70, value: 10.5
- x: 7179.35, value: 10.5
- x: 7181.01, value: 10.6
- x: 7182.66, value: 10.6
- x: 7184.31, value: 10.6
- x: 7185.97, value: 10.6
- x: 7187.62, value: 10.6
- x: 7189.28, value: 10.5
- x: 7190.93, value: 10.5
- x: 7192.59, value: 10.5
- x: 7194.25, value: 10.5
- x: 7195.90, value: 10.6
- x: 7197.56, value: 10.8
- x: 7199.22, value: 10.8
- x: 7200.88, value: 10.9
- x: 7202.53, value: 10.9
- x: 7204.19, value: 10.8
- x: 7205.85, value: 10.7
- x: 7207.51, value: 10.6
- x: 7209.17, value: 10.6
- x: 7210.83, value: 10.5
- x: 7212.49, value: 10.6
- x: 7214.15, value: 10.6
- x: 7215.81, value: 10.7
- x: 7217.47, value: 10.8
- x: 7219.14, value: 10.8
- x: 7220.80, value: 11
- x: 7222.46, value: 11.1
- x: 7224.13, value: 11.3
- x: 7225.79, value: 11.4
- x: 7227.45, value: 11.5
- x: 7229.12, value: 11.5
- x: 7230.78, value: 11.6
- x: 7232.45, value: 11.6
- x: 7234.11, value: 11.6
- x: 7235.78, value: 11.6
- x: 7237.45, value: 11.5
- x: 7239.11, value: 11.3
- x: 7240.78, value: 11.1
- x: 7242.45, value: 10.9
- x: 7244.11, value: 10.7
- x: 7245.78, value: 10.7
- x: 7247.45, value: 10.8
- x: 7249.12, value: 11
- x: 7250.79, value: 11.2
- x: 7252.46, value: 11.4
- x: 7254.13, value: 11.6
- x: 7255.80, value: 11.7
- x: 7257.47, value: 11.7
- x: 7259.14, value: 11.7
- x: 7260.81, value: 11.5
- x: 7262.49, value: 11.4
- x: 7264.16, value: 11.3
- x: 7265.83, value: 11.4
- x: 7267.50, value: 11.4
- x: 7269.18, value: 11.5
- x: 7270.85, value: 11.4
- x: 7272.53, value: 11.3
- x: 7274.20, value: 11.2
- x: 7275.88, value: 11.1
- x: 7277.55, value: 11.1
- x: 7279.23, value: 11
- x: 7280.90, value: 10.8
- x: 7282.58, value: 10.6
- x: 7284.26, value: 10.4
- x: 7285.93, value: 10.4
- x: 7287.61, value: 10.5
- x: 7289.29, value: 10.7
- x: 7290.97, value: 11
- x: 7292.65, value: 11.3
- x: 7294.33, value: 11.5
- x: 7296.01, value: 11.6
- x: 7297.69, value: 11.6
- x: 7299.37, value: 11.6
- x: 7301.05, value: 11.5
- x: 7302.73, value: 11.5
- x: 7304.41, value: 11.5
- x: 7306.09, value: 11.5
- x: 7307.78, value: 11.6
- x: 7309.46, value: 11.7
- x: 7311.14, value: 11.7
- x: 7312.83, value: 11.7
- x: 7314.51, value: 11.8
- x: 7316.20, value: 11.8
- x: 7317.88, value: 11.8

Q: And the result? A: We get -0.05 mag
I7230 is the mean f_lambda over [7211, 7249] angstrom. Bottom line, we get 11.1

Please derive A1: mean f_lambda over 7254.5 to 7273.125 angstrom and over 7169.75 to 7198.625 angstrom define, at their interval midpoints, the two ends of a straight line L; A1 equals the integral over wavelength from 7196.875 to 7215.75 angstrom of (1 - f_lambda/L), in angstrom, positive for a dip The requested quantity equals 0.2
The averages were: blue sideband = 10.6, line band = 10.7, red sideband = 11.5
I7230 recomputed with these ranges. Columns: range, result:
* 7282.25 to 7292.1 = 10.6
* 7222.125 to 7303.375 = 11.2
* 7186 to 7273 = 11.1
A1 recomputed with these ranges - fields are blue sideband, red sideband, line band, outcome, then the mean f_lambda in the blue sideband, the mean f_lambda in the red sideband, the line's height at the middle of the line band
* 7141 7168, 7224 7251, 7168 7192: 1.0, 11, 11.3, 11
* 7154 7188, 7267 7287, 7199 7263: -1.5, 10.7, 11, 10.9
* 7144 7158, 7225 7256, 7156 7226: 3.1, 11.1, 11.3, 11.2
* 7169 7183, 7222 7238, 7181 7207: 0.5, 10.6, 11.5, 10.9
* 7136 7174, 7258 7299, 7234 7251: -0.1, 10.9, 11.2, 11.1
